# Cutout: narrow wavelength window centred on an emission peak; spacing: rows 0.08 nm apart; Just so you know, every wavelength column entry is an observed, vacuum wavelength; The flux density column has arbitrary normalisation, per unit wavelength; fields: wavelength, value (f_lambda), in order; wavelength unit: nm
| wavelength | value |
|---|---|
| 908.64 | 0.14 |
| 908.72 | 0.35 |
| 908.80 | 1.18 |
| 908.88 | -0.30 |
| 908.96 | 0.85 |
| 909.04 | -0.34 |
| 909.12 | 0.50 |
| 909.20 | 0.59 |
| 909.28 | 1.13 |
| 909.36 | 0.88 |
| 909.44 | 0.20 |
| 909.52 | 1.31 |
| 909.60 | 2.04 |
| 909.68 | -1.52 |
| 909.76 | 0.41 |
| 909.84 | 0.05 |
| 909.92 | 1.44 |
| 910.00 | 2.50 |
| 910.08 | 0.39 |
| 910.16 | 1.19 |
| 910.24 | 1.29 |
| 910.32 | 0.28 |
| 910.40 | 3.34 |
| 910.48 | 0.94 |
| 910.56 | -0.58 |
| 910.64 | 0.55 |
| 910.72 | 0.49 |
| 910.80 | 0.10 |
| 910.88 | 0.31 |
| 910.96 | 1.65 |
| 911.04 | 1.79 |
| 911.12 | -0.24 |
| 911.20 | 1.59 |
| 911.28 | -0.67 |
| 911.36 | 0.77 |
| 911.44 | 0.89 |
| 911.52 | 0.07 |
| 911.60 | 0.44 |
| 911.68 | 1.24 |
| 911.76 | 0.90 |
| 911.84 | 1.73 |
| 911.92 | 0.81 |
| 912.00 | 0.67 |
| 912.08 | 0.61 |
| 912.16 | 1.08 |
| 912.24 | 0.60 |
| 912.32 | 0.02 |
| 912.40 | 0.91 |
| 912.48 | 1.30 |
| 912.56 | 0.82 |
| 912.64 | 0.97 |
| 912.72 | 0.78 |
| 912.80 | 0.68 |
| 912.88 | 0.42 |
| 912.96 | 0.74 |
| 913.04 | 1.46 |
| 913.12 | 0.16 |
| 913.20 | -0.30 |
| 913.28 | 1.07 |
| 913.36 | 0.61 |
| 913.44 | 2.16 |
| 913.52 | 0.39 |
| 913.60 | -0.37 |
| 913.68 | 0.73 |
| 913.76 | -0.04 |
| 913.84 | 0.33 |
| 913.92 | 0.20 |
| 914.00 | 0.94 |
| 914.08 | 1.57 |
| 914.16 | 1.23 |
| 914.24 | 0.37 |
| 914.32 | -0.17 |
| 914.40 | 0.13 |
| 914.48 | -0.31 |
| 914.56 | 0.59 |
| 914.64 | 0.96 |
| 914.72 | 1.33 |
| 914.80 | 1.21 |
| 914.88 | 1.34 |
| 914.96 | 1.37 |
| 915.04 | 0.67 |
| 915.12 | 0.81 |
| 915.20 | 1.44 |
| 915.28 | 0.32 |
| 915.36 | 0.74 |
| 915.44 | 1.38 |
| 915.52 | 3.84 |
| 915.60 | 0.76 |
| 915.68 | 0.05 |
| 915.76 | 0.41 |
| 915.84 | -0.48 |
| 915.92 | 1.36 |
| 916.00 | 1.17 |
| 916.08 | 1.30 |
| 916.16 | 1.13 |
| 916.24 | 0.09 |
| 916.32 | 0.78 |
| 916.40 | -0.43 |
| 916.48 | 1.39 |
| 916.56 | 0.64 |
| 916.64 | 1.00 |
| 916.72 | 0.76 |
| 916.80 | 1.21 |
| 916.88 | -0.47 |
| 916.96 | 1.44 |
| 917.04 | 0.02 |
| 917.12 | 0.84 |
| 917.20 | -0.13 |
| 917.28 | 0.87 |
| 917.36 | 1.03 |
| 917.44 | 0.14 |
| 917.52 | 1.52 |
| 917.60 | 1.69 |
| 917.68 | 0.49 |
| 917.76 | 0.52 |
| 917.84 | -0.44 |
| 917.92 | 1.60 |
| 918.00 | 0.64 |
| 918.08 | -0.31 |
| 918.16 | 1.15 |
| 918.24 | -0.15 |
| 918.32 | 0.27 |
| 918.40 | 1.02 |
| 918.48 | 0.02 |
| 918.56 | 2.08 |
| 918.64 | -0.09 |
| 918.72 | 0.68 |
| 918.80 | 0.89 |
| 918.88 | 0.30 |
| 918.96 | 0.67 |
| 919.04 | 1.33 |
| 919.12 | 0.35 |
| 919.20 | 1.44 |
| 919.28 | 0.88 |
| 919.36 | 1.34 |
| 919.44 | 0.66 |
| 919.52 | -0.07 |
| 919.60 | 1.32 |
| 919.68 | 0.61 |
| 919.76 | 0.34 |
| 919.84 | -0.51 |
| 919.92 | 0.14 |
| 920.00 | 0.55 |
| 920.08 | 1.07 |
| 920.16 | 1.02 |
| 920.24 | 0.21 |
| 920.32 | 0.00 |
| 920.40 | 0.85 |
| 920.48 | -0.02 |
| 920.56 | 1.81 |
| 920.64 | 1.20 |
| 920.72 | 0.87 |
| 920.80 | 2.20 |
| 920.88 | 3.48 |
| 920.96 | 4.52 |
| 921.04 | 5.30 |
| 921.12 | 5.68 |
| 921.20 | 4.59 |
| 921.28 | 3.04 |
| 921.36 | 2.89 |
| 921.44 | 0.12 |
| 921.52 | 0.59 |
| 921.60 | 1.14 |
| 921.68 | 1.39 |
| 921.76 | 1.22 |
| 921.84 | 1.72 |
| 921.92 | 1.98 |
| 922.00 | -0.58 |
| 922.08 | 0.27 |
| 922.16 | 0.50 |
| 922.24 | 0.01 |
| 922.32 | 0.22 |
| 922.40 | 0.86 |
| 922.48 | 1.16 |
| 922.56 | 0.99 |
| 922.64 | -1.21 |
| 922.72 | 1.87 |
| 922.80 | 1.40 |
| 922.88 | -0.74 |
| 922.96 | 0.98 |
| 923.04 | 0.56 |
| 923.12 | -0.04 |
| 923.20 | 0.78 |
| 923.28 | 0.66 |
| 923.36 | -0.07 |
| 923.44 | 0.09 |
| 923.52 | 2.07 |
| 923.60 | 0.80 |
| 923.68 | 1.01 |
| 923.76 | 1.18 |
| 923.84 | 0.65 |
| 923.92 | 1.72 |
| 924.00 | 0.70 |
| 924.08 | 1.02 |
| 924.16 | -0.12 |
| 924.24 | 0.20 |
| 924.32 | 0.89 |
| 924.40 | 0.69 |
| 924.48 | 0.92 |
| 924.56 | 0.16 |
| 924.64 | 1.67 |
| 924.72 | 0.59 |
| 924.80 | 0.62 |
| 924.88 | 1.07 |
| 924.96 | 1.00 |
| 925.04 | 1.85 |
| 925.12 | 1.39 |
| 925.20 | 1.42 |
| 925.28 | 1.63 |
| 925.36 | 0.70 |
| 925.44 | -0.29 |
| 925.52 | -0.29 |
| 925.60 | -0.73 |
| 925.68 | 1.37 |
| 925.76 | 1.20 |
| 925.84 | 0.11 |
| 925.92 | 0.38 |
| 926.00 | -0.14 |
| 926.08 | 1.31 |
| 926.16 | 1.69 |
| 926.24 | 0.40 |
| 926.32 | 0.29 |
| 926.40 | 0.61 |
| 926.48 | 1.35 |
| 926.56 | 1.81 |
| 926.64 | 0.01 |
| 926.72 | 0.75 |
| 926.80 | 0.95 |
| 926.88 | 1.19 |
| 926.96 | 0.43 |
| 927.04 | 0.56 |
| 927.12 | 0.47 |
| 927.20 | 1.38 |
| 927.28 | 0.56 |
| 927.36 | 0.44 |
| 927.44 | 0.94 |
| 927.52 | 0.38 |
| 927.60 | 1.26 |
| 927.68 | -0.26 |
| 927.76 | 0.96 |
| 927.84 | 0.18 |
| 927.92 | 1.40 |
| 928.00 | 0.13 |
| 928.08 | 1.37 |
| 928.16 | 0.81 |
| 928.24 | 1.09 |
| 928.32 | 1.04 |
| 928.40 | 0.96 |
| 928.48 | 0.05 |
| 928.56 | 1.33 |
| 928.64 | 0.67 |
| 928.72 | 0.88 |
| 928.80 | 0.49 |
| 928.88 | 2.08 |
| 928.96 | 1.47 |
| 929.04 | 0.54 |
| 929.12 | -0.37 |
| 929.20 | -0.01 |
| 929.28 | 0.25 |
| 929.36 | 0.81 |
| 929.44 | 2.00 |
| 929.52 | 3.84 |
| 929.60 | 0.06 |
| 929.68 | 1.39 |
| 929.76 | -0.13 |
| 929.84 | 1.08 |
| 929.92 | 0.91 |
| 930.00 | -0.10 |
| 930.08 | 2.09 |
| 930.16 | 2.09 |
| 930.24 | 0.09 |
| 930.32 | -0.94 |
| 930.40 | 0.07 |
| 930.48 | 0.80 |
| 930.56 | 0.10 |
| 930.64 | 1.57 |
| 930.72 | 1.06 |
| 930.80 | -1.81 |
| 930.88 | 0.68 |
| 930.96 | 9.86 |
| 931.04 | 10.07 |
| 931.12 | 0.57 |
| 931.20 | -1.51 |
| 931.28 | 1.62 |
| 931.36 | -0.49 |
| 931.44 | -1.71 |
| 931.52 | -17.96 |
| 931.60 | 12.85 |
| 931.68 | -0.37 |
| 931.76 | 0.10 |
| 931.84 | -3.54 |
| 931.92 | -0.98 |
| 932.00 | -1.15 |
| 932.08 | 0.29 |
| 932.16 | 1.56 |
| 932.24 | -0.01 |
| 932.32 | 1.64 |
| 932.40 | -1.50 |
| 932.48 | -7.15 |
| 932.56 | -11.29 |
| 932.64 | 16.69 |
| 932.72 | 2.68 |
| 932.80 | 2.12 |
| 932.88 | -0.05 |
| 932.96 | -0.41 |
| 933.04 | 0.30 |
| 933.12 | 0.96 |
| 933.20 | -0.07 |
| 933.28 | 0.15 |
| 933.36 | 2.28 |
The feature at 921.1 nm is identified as H-beta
